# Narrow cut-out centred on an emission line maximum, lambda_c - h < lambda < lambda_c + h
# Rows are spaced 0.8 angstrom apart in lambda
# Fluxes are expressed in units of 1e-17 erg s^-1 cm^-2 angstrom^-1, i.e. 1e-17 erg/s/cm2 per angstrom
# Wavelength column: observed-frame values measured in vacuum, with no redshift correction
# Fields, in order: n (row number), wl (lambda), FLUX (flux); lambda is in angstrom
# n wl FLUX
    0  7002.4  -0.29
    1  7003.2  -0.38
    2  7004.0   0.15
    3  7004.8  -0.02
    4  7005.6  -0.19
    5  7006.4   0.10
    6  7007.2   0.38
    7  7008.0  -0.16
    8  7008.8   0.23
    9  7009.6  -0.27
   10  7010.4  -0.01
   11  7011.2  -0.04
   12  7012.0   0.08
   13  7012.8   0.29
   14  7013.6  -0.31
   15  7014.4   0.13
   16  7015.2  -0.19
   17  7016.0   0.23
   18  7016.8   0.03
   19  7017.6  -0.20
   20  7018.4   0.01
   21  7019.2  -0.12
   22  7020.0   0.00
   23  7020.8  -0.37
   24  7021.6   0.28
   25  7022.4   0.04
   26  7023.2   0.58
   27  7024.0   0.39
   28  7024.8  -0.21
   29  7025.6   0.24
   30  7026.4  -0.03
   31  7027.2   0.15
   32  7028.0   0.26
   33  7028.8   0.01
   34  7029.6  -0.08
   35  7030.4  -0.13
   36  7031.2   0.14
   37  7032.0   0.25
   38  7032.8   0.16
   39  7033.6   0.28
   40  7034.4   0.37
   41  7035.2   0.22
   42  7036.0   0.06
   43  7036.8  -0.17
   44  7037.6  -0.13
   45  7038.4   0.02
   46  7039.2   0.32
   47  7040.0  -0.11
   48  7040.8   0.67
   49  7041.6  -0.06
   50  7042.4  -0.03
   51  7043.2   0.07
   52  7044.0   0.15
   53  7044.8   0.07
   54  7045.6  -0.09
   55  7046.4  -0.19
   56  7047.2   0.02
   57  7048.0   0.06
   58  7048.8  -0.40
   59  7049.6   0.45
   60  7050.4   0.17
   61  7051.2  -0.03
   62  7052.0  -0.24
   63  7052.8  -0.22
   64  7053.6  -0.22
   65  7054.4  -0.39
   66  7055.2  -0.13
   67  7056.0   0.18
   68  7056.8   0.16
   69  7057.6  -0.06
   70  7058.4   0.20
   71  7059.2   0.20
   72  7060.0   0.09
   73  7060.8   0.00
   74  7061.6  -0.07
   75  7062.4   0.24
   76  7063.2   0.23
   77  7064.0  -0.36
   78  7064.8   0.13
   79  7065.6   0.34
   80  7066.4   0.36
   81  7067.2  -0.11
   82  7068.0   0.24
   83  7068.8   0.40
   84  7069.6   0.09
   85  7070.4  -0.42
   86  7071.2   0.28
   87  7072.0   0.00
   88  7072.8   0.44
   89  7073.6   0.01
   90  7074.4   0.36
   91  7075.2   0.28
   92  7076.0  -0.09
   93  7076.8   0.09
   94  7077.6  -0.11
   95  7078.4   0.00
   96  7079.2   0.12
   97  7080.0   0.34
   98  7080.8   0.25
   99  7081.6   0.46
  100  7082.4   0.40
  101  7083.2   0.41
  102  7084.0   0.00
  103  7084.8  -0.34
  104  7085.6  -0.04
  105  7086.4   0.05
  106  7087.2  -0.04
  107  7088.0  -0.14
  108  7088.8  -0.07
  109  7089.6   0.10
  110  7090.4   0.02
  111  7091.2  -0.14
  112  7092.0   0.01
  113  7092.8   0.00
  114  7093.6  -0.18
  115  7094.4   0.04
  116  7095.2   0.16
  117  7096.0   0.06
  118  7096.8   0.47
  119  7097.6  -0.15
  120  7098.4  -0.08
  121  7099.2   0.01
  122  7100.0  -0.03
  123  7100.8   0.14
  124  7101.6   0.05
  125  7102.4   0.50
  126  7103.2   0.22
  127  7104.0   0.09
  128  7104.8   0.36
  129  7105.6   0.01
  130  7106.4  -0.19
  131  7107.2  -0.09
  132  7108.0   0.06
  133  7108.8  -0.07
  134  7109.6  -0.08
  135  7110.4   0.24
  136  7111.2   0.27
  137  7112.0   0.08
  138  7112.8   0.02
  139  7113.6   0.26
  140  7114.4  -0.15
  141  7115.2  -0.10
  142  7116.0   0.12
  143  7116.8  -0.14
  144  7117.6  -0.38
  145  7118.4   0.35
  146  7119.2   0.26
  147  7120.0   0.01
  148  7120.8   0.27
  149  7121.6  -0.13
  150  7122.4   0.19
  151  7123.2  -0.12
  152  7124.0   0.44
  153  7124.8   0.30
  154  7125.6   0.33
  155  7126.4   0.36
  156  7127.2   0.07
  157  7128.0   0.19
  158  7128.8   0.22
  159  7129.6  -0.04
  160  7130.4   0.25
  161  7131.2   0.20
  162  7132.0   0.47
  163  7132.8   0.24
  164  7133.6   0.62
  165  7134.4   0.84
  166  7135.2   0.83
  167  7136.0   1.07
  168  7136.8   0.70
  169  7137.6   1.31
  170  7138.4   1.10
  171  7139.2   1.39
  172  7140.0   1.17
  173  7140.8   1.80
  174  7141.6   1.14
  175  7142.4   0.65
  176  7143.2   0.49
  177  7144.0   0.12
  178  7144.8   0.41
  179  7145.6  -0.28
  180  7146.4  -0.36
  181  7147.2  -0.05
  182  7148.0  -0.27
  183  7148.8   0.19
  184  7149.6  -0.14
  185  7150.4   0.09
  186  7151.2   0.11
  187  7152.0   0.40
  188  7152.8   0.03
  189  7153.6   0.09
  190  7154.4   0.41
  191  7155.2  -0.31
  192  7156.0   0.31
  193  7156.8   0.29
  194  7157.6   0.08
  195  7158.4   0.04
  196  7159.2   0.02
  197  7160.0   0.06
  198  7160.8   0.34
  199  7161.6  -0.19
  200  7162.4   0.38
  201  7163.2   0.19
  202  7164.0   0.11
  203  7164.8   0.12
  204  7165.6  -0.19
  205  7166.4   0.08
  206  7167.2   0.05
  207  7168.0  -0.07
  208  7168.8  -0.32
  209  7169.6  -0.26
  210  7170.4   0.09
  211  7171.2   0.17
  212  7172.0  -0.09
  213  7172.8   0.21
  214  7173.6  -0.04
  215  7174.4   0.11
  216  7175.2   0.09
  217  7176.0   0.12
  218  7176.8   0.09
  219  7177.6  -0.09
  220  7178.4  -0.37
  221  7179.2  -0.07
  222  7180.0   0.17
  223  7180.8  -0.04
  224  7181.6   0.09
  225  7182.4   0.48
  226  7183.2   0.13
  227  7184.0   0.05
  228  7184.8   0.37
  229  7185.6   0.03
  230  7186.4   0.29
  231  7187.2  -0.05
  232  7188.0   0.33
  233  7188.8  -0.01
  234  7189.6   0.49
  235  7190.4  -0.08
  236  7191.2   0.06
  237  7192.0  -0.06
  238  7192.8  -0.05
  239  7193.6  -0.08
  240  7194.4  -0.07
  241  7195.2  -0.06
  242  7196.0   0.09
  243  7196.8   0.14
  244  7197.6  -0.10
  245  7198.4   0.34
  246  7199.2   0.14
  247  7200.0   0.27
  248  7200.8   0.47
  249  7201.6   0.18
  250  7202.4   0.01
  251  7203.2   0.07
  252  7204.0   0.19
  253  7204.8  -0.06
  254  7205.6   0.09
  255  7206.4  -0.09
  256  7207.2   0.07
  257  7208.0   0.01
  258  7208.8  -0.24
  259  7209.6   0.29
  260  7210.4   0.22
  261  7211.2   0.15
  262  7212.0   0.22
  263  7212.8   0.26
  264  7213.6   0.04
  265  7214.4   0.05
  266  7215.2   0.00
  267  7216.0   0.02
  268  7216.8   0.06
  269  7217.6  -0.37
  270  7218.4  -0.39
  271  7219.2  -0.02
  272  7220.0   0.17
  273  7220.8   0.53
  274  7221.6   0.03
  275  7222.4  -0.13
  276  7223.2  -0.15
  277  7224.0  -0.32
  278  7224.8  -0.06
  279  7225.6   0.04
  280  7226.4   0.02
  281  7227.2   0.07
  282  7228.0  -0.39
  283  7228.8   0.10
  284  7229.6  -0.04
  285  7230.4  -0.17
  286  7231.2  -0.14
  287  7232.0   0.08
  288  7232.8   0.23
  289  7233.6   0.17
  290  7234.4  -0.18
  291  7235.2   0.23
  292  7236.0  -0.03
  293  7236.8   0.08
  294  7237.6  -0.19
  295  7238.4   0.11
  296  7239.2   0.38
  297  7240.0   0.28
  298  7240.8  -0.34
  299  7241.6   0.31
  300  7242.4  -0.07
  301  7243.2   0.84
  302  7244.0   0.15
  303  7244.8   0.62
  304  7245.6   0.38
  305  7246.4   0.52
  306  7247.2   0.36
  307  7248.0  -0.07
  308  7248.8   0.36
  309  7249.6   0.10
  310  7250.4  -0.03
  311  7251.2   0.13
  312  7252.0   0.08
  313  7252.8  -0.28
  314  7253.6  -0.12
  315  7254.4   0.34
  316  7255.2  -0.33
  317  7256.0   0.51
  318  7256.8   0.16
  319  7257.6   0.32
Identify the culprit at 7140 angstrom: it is [O II] 3727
